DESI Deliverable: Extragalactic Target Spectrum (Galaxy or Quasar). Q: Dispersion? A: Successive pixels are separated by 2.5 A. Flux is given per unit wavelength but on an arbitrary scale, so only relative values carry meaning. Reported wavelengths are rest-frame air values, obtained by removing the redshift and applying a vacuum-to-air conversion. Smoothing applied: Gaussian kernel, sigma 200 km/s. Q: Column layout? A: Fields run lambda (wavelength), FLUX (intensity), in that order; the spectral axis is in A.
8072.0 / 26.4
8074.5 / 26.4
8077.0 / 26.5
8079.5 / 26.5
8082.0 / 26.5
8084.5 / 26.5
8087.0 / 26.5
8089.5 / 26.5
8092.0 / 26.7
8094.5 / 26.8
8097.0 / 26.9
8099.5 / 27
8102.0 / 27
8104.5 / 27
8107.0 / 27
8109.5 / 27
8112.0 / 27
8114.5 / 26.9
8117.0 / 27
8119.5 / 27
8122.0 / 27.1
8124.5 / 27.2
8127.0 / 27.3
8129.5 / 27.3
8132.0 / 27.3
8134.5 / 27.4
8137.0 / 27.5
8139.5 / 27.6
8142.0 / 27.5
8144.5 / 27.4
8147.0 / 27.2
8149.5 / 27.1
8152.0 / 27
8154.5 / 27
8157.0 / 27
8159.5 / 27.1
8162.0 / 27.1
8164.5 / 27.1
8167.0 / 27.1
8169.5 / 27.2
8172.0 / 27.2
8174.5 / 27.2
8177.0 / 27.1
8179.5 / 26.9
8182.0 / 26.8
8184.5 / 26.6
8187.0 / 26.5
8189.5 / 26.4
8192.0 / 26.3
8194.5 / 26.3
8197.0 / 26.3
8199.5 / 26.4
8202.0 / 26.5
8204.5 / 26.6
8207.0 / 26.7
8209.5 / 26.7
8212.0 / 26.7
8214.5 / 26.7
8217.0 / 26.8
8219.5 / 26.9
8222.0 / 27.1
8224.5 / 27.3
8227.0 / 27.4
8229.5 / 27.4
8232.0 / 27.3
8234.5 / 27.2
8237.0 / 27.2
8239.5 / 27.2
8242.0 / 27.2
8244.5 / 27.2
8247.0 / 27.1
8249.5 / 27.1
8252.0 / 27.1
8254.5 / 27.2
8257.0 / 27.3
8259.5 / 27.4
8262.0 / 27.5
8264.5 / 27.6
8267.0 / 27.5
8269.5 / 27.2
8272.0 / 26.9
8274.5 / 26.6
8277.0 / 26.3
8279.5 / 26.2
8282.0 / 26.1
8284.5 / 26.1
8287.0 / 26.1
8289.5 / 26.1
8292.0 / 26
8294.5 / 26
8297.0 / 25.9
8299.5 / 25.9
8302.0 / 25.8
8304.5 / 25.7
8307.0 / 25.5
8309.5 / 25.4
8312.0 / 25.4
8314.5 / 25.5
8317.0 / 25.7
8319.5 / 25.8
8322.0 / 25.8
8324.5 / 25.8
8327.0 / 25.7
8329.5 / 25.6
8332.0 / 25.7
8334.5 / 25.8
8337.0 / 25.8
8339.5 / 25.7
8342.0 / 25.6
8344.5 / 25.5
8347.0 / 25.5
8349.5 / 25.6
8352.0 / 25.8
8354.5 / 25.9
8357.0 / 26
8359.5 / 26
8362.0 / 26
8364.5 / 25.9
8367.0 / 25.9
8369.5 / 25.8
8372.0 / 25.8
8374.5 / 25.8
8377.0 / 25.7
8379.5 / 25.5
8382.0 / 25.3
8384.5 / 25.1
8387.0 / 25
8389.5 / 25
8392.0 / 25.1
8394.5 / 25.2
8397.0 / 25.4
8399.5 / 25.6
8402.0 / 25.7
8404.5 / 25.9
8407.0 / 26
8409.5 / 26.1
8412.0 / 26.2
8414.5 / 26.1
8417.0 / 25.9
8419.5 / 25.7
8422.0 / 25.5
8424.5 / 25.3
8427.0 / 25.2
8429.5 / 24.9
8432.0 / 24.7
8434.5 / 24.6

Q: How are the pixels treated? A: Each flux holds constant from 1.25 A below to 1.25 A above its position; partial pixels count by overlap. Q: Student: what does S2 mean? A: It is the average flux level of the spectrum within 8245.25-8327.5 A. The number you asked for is 26.4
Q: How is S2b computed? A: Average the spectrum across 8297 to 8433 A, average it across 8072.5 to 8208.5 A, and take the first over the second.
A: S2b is 1.0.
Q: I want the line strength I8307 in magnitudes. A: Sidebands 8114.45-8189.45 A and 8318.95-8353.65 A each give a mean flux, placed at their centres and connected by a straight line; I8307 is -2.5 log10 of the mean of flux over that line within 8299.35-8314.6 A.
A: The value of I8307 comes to 0.01 mag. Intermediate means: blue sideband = 27.1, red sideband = 25.7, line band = 25.6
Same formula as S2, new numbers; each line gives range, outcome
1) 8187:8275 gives 27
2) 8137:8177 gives 27.2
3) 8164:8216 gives 26.7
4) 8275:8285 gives 26.2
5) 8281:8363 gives 25.8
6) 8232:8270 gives 27.3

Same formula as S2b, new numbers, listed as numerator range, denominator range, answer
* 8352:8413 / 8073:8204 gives 0.95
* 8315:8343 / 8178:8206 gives 0.97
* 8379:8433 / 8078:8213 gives 0.95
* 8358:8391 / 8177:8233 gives 0.96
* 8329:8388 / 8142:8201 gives 0.95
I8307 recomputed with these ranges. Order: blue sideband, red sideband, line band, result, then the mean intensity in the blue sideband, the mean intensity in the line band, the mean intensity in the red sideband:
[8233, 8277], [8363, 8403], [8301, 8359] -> 0.02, 27.2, 25.7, 25.5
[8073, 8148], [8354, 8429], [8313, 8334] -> 0.01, 27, 25.7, 25.6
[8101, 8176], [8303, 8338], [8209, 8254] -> -0.03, 27.2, 27.1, 25.7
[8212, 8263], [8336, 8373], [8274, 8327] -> 0.02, 27.2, 25.9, 25.8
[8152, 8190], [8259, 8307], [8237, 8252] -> -0.02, 27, 27.2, 26.4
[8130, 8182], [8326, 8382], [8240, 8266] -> -0.03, 27.2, 27.3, 25.7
